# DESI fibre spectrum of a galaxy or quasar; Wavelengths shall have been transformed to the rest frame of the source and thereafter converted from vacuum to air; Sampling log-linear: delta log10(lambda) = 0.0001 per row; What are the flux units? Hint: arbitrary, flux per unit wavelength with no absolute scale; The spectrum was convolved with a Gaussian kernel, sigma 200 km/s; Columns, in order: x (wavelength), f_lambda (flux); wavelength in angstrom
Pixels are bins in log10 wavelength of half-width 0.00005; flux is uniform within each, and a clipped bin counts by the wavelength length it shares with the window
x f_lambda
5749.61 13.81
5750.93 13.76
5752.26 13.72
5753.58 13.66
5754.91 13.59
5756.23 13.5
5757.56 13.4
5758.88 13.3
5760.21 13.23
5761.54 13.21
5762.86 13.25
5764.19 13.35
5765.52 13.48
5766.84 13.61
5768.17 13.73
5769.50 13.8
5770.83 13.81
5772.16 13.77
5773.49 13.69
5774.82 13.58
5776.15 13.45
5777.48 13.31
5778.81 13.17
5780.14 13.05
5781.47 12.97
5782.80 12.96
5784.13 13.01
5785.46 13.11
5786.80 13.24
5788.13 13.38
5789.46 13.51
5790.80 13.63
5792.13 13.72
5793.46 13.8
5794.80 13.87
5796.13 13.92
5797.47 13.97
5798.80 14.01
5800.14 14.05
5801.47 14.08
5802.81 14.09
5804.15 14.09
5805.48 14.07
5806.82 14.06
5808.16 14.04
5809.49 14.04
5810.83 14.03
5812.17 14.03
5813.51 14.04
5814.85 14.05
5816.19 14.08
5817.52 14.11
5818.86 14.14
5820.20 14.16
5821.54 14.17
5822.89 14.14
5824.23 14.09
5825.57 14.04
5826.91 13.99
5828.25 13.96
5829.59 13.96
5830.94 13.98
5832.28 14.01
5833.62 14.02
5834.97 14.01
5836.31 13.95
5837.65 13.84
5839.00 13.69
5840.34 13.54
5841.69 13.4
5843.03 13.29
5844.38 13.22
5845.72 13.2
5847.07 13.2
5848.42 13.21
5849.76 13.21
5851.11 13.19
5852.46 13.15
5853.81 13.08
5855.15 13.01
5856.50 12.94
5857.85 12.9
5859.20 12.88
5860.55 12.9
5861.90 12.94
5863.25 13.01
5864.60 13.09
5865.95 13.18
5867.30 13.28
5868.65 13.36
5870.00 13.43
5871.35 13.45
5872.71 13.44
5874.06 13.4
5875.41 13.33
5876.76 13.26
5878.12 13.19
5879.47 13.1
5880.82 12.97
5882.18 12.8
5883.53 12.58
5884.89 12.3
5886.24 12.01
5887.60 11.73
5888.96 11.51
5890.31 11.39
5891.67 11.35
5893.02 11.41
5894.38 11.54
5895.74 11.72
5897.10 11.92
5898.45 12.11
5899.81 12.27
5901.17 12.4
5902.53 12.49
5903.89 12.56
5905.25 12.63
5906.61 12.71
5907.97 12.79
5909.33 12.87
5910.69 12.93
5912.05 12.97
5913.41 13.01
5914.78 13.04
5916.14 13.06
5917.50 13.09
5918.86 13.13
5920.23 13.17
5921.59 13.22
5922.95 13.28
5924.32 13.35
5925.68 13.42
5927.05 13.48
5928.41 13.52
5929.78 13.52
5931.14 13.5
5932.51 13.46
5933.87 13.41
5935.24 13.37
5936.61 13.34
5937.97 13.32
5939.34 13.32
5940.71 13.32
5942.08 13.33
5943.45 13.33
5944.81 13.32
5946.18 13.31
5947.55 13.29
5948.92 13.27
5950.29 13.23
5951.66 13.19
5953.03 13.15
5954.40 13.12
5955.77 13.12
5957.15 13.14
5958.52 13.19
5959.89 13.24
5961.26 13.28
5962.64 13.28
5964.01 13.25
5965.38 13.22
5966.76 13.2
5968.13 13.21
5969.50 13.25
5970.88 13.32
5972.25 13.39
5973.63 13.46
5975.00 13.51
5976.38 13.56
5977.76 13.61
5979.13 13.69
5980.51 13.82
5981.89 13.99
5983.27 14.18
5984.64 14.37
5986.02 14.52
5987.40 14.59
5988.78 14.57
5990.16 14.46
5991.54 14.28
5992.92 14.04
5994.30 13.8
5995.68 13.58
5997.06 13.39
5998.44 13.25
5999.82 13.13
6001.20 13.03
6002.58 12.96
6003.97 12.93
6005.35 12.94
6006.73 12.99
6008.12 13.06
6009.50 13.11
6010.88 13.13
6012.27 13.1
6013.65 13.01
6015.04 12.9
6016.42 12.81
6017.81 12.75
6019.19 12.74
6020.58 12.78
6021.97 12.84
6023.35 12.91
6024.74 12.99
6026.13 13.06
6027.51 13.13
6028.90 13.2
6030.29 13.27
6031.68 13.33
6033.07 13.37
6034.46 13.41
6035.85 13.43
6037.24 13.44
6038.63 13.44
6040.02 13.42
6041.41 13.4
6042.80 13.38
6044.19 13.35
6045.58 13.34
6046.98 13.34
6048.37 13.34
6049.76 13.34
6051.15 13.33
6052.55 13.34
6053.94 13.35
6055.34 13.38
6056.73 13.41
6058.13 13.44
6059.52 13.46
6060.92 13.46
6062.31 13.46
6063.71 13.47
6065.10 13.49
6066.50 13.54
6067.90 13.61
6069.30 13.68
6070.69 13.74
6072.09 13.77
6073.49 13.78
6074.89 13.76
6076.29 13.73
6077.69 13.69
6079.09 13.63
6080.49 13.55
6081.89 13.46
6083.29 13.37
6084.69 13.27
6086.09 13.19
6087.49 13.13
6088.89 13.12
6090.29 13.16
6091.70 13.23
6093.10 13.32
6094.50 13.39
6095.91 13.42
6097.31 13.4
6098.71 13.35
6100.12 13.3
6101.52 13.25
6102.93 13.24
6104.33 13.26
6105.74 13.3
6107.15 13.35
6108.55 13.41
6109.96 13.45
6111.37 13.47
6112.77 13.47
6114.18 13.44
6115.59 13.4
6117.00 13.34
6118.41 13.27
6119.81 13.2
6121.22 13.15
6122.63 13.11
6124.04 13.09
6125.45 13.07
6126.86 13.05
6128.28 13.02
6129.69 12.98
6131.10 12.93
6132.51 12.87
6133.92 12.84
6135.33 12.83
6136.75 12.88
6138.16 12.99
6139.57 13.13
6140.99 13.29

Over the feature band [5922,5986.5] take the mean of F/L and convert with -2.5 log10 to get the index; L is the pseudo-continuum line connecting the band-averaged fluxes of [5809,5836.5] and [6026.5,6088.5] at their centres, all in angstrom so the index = 0.02 mag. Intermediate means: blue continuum 14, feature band 13.4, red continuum 13.4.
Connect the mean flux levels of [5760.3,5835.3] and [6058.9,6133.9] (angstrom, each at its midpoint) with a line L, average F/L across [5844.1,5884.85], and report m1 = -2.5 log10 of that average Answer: 0.04 mag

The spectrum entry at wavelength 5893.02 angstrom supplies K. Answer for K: 11.41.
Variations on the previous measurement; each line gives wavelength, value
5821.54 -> 14.17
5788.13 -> 13.38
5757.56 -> 13.4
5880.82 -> 12.97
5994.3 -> 13.8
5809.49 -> 14.04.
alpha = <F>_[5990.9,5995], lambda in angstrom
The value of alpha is 14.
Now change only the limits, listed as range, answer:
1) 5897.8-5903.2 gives 12.3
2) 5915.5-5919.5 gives 13.1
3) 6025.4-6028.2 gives 13.1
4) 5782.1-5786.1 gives 13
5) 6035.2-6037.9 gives 13.4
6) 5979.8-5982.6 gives 13.9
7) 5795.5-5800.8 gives 14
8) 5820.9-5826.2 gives 14.1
